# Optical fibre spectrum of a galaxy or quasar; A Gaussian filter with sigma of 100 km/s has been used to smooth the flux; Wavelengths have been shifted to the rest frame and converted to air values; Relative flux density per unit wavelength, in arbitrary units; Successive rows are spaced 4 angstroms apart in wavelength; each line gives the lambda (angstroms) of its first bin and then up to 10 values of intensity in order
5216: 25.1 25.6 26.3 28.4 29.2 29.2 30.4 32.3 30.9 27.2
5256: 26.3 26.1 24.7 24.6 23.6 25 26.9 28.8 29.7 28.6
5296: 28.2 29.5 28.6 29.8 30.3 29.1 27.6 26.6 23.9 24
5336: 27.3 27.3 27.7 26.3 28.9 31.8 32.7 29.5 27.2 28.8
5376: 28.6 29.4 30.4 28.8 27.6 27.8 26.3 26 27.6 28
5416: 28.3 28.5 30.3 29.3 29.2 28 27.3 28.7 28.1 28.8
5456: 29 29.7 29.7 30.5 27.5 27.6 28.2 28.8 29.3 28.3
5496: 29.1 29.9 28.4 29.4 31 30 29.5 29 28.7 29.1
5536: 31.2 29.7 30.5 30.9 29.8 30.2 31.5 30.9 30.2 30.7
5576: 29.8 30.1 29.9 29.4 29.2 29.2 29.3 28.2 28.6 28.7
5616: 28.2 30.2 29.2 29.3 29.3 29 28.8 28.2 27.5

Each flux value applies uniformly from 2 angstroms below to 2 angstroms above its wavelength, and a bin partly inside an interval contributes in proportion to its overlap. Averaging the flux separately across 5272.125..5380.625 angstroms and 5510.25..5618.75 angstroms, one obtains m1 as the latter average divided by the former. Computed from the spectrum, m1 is 1.1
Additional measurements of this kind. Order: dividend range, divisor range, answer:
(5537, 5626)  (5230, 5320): 1.06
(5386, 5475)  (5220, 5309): 1.02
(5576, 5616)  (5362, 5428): 1.03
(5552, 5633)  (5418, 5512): 1.02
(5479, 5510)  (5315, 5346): 1.09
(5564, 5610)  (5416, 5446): 1.03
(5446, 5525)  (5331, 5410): 1.03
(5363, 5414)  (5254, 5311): 1.03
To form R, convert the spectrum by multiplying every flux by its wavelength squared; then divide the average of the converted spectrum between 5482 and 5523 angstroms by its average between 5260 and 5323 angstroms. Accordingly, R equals 1.15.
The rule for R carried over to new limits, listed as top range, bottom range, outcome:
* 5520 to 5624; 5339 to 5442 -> 1.11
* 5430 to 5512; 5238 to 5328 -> 1.11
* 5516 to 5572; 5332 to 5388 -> 1.12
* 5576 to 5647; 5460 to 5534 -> 1.04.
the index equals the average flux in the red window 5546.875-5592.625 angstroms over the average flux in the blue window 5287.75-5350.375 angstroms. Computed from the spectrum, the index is 1.1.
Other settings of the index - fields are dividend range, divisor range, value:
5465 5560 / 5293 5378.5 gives 1.04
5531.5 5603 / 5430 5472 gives 1.04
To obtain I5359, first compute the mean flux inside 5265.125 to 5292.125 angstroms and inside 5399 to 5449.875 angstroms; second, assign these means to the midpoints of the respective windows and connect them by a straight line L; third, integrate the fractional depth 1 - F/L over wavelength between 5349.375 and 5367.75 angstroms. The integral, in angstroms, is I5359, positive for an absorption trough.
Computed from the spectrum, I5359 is -1.9 angstroms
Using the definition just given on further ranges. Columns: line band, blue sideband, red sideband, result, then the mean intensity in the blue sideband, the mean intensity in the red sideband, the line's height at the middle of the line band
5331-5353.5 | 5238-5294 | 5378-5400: 0.9 angstroms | 27.5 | 28.6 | 28.2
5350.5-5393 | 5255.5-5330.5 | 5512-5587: -2.0 angstroms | 27.3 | 30.1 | 28.1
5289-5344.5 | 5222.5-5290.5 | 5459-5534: 0.4 angstroms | 27.6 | 29.1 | 28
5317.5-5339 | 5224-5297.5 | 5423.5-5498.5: 1.6 angstroms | 27.7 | 28.8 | 28.1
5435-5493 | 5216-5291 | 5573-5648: -0.4 angstroms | 27.5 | 29.1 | 28.4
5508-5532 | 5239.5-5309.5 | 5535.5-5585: 0.4 angstroms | 27.8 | 30.4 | 30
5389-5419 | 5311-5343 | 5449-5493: 0.5 angstroms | 26.9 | 28.9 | 28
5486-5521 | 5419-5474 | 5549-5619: -0.2 angstroms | 28.9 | 29.7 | 29.2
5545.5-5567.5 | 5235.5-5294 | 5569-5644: -1.2 angstroms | 27.6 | 29.3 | 29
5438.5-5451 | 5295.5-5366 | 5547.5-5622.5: 0.3 angstroms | 28.3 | 29.7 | 28.9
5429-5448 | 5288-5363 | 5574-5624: 0.2 angstroms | 28.3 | 29.2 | 28.7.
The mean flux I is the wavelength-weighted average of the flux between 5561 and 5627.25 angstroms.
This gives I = 29.5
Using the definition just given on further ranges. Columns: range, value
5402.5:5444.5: 28.3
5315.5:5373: 27.9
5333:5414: 28.3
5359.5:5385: 29.3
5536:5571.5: 30.5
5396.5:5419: 27.3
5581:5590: 29.7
